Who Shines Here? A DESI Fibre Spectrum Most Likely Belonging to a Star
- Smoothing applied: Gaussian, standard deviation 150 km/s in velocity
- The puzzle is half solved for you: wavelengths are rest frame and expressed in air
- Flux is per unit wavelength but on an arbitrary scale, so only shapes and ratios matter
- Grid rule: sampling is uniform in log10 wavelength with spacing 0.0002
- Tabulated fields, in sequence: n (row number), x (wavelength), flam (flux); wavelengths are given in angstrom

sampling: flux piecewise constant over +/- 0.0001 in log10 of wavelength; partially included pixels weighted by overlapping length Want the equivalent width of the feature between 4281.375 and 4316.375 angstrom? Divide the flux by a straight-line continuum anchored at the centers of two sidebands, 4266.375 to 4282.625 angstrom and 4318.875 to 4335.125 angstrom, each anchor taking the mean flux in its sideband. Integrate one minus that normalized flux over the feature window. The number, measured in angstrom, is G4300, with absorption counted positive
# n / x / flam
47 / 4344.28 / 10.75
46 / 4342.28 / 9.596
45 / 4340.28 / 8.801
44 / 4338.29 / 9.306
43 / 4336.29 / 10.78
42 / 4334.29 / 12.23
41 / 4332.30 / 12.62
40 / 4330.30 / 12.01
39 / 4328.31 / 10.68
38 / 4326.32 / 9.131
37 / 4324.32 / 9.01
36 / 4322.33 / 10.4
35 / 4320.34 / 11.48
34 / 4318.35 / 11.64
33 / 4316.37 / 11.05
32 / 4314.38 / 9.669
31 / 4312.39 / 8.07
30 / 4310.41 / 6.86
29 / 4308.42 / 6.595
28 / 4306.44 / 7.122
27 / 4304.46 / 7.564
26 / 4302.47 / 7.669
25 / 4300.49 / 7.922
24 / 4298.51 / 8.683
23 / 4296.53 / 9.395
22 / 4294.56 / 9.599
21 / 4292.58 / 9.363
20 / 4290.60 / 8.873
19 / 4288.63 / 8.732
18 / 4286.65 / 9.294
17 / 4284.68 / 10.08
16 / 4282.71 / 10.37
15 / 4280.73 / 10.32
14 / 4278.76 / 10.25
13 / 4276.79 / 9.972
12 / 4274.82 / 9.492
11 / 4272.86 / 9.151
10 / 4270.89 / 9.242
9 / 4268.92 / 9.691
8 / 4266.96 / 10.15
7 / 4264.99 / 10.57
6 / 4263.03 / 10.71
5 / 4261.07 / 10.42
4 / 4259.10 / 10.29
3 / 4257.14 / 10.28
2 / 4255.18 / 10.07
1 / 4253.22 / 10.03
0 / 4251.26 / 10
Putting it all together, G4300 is 5.6 angstrom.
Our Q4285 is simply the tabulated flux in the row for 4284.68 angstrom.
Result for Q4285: 10.08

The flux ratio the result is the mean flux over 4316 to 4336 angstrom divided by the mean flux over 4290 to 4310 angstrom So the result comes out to 1.34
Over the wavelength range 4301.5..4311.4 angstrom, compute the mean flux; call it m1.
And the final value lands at 7.16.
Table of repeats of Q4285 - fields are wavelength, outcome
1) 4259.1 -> 10.29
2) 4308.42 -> 6.595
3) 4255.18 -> 10.07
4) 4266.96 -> 10.15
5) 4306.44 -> 7.122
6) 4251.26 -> 10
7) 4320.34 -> 11.48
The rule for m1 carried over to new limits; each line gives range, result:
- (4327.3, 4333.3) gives 11.8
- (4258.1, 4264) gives 10.5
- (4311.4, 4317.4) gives 9.62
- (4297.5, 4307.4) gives 7.79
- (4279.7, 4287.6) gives 10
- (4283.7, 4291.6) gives 9.24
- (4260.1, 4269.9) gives 10.3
